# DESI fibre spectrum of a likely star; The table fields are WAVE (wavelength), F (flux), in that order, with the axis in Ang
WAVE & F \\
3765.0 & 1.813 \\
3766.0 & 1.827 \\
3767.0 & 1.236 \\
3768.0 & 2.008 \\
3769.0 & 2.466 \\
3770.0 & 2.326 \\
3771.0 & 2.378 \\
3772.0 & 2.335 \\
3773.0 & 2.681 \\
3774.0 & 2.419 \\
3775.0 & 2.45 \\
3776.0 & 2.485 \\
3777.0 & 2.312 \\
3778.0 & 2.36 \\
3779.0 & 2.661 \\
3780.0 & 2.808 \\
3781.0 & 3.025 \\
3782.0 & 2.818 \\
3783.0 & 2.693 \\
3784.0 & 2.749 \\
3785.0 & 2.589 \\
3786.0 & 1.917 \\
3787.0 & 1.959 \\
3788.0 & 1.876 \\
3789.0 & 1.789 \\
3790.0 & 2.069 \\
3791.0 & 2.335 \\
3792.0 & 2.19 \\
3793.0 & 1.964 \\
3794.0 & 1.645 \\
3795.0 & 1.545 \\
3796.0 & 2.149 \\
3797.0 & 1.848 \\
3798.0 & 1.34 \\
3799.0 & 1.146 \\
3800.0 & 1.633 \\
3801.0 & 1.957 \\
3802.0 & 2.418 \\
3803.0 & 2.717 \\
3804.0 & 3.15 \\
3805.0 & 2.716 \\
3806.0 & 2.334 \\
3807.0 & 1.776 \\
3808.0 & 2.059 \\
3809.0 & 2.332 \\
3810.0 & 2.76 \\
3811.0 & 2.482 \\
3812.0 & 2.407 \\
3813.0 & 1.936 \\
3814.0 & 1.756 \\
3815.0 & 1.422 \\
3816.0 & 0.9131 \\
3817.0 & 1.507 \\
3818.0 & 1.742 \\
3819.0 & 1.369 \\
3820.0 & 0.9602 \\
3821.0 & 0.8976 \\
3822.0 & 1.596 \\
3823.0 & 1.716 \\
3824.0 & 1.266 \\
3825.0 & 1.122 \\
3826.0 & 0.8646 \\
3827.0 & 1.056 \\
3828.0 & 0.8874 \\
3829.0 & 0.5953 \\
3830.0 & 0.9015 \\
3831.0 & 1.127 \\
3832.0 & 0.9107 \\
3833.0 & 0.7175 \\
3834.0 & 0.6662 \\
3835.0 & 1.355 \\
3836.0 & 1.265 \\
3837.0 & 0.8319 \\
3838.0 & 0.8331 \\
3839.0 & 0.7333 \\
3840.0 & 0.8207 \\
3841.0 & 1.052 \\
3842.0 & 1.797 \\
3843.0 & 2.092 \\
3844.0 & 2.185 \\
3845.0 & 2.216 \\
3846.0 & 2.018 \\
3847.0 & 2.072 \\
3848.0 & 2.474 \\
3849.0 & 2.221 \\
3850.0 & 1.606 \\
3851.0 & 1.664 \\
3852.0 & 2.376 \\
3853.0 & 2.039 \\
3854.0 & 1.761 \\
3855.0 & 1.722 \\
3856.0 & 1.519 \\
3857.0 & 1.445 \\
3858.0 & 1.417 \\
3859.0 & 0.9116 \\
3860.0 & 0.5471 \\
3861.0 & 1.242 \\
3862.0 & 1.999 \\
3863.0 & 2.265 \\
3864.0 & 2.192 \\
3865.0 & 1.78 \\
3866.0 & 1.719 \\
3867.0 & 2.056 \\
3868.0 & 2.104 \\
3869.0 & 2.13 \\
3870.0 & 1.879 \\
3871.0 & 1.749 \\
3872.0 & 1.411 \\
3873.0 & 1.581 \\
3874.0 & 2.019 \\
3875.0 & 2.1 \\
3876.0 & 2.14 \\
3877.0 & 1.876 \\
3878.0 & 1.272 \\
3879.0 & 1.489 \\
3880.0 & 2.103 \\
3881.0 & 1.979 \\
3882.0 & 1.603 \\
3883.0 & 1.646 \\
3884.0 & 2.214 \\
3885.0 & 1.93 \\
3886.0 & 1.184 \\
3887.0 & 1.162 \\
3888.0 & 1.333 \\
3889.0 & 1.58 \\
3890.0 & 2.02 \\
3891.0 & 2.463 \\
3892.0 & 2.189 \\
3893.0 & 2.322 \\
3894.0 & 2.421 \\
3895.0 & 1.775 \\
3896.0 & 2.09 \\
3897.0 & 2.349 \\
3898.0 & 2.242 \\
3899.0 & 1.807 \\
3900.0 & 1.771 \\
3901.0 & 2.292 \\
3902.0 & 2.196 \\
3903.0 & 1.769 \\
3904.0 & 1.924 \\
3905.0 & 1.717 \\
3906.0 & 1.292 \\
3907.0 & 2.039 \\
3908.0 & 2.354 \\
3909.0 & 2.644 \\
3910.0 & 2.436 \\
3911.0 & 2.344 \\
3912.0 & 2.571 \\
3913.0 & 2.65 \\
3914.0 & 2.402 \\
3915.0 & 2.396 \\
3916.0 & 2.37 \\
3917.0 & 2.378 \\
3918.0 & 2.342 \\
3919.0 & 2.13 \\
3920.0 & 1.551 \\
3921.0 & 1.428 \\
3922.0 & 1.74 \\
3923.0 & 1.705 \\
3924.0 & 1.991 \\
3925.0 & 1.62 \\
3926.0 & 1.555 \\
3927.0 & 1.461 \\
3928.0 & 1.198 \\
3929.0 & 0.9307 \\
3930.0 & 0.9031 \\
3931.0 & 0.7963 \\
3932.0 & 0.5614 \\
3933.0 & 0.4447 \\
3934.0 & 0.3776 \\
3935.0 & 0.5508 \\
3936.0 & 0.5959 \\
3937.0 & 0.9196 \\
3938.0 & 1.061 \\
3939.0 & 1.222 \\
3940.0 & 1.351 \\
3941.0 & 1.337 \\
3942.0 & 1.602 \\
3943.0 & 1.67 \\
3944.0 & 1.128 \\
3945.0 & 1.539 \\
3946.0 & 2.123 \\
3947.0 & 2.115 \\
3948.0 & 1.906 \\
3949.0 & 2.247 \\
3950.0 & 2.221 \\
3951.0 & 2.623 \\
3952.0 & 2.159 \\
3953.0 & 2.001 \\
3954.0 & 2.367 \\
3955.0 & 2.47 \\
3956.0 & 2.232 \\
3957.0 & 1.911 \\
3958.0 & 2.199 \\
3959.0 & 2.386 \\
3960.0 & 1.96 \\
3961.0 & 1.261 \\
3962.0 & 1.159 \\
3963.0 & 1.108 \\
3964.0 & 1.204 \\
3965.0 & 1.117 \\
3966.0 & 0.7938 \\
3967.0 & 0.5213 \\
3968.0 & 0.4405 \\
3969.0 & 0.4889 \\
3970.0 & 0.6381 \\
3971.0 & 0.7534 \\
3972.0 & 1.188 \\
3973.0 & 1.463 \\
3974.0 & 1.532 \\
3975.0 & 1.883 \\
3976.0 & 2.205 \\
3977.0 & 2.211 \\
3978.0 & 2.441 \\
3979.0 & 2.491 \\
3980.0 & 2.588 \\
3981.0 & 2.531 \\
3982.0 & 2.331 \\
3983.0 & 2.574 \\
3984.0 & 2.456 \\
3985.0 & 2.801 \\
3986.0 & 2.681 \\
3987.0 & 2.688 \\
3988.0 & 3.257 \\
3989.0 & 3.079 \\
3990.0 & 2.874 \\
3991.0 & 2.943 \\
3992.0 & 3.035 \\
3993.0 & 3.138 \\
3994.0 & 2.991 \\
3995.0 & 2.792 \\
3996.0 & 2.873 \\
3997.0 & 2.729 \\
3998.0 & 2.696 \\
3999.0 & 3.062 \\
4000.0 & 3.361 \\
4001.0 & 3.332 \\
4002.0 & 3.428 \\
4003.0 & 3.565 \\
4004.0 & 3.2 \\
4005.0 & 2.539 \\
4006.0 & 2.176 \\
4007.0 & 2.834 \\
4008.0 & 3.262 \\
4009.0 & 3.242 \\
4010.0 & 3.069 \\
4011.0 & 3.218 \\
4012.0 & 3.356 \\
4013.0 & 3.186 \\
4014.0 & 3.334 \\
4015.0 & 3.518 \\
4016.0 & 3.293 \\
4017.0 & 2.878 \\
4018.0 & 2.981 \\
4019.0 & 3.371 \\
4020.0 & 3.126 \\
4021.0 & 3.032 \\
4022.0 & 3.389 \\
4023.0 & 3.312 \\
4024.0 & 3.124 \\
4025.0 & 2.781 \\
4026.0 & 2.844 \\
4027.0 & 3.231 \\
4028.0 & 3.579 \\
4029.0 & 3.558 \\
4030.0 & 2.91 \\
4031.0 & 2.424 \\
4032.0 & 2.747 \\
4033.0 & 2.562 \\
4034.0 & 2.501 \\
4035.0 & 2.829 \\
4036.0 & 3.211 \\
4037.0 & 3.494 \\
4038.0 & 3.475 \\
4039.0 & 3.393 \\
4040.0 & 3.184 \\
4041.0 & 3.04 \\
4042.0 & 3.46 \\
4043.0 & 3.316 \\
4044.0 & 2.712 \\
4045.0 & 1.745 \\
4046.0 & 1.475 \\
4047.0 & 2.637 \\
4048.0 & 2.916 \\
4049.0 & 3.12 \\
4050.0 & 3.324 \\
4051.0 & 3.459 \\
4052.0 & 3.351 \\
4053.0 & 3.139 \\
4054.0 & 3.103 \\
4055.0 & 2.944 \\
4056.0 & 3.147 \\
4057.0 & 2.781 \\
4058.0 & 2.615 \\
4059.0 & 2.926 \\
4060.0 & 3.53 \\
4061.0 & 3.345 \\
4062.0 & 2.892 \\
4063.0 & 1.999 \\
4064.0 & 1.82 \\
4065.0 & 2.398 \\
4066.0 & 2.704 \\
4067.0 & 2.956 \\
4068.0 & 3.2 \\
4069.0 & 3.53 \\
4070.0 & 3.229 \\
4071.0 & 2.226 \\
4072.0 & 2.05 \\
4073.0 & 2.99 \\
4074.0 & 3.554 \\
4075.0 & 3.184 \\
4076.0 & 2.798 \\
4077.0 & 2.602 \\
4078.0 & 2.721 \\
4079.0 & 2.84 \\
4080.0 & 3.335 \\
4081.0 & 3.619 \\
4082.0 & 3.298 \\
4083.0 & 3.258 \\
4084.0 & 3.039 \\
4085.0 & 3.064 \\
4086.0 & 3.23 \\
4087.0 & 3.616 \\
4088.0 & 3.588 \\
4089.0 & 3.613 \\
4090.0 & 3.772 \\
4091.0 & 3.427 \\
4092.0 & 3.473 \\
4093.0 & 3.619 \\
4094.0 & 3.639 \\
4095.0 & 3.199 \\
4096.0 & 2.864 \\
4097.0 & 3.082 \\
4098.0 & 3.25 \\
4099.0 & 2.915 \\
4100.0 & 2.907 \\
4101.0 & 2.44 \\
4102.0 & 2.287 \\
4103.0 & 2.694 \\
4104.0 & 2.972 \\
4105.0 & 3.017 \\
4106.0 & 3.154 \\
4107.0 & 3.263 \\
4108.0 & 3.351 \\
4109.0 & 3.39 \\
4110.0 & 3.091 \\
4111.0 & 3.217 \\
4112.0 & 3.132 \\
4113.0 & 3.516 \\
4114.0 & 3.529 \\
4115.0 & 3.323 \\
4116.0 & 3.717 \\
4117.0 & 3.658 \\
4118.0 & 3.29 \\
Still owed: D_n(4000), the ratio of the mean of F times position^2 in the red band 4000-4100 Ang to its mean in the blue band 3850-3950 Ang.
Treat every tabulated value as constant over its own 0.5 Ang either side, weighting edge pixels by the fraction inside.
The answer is 1.90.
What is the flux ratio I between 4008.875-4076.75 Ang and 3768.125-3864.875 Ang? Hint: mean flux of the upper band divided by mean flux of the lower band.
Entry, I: 1.64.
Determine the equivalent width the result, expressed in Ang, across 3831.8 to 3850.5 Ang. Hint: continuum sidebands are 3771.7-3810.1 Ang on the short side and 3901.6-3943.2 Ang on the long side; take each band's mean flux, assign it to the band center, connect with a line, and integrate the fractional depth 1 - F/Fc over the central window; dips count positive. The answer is 4.9 Ang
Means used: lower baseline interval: 2.25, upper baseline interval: 1.63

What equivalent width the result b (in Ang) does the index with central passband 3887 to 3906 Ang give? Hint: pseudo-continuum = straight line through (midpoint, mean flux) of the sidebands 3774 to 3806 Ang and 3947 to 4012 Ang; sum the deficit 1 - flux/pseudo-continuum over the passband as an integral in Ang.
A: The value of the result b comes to 2.5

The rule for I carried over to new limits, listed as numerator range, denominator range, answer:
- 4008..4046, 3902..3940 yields 1.88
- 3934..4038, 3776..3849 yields 1.33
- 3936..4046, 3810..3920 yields 1.41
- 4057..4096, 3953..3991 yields 1.60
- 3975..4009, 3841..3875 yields 1.55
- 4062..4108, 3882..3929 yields 1.55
